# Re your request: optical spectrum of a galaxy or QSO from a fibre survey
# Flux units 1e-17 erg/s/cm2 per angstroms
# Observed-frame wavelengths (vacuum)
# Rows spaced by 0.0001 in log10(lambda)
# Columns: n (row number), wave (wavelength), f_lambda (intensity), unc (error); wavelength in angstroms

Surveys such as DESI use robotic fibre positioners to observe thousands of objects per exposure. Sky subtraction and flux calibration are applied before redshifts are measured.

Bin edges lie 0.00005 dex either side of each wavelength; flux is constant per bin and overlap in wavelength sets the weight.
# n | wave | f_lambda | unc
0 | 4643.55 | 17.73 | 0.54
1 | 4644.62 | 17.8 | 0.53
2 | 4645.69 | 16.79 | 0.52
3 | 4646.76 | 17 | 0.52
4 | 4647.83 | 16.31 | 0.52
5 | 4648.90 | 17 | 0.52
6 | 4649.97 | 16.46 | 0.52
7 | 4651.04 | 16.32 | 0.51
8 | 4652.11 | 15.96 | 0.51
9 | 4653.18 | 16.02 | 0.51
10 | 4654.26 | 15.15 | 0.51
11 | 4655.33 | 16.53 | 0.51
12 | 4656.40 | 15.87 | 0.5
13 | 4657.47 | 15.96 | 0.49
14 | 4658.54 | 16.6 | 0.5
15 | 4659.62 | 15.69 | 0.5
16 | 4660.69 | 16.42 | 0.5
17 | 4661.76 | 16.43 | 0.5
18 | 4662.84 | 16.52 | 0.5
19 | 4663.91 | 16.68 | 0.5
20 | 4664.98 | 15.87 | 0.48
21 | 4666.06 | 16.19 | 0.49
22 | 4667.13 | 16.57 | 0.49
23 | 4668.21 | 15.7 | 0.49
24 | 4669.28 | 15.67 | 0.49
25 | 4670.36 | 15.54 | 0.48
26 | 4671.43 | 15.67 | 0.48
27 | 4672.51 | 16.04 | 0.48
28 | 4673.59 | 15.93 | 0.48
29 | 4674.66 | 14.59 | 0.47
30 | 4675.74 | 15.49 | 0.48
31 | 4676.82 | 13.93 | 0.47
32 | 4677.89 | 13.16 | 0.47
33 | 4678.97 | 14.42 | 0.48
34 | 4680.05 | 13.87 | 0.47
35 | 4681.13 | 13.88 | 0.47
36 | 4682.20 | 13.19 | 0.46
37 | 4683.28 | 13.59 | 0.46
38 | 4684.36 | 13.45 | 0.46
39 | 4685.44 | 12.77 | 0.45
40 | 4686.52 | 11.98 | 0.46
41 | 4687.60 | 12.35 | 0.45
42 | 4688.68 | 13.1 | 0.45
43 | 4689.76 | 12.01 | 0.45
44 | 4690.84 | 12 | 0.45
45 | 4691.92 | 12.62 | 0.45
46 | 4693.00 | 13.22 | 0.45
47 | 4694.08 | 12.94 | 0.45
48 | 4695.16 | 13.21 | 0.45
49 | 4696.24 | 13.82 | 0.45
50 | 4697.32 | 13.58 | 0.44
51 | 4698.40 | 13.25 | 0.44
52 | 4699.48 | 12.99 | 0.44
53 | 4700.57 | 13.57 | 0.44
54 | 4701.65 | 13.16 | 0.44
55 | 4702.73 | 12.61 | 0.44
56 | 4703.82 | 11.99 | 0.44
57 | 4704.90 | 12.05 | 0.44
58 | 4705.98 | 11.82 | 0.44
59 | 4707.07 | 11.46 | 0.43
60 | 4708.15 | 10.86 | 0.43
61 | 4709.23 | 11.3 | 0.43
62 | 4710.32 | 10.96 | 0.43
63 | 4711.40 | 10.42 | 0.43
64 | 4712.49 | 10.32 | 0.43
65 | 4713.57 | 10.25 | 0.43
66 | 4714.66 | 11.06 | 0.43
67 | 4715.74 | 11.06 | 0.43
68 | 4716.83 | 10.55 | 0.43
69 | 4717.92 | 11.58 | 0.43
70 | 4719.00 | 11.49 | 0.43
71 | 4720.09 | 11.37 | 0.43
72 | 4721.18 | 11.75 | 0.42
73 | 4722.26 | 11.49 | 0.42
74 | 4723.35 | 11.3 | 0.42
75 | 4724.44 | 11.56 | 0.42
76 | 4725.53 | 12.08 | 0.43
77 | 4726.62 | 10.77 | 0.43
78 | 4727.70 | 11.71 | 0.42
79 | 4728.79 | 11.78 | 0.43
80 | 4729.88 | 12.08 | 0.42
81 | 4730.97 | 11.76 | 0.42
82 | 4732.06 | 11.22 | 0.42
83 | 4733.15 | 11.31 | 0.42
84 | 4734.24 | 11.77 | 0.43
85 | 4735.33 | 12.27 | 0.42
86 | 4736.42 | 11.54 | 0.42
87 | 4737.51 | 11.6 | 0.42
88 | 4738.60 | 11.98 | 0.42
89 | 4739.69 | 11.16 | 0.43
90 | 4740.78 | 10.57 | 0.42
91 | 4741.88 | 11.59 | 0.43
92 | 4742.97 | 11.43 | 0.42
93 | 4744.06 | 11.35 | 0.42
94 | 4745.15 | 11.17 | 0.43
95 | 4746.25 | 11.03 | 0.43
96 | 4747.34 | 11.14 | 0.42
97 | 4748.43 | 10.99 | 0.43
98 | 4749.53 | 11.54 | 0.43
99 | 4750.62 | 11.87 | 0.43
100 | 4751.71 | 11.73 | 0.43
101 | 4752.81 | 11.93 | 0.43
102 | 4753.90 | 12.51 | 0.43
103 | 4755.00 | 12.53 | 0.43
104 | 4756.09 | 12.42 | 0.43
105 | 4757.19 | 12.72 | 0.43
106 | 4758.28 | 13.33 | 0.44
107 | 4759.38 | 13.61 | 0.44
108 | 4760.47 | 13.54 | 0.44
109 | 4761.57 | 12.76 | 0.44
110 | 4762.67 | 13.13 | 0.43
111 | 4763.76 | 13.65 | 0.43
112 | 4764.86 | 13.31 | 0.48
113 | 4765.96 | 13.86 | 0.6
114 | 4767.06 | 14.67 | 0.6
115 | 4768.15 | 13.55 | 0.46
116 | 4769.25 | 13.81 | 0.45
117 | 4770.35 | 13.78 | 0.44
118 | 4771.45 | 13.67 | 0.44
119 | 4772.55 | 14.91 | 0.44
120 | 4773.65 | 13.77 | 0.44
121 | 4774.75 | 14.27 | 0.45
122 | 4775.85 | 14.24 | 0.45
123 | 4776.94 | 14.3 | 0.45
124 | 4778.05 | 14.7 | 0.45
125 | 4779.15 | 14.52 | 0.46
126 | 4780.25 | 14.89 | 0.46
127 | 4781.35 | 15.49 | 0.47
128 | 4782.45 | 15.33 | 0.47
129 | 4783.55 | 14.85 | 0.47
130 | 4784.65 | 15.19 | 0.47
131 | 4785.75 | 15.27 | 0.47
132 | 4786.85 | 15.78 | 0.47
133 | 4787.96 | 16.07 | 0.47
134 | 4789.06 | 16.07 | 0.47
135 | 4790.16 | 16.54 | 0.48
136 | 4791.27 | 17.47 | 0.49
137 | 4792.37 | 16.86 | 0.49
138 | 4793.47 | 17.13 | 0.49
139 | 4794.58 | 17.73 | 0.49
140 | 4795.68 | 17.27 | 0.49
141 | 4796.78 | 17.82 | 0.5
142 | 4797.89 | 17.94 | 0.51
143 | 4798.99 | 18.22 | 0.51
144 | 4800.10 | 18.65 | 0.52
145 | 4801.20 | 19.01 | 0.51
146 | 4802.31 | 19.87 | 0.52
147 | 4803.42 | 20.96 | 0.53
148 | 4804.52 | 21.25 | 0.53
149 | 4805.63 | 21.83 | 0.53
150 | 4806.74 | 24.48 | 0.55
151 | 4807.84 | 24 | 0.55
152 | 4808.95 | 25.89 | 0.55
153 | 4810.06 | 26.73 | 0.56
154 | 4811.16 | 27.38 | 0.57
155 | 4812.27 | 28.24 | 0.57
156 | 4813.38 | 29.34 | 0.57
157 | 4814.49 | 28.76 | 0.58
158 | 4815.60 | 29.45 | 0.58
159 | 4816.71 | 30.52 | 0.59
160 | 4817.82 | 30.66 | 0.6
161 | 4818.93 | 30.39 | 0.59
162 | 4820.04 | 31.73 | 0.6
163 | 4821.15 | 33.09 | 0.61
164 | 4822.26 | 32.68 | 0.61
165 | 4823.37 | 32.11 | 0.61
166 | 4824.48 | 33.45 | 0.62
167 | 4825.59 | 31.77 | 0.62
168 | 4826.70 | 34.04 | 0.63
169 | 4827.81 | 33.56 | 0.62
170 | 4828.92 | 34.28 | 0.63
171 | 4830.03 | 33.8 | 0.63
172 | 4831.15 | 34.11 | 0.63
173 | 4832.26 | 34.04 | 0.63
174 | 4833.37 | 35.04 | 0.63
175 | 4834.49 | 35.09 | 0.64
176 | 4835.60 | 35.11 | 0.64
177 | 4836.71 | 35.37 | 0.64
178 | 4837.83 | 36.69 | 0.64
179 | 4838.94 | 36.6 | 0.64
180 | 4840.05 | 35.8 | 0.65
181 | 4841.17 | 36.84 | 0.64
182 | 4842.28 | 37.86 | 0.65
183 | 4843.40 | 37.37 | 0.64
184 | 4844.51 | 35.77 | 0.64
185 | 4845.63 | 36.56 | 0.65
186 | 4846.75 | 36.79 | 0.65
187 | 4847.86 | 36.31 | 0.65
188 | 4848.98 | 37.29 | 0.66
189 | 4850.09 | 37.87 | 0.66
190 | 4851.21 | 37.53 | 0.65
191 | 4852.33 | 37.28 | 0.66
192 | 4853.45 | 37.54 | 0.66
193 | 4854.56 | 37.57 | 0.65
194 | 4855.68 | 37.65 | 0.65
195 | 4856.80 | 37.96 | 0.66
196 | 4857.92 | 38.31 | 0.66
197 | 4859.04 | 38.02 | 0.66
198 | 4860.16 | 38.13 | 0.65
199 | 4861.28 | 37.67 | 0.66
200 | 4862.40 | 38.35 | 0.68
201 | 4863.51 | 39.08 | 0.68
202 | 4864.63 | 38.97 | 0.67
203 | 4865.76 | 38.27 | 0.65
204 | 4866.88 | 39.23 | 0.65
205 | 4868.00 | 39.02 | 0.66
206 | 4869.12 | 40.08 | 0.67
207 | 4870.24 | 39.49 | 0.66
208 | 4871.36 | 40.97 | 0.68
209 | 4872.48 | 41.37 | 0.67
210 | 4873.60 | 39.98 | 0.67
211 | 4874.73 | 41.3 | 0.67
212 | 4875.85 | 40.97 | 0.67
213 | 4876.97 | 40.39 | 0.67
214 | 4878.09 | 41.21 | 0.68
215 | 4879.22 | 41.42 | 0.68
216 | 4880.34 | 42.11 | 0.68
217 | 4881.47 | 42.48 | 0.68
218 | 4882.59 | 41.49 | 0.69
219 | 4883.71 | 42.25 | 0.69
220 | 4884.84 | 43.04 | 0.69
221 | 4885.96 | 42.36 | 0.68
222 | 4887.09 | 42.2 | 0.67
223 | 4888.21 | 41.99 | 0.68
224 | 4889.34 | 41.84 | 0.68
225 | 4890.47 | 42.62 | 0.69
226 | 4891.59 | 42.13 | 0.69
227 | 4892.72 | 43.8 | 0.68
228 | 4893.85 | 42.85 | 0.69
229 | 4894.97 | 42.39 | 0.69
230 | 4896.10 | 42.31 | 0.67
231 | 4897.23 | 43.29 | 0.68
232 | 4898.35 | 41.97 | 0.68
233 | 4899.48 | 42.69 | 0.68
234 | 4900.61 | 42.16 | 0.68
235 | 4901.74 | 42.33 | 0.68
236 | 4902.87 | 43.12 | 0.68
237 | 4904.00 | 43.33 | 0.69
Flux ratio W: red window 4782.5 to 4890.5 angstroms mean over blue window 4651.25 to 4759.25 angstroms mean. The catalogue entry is 2.48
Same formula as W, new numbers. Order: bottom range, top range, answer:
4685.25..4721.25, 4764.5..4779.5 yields 1.17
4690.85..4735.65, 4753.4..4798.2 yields 1.24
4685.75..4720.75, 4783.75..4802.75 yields 1.43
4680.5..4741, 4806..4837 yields 2.60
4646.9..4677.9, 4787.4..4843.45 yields 1.73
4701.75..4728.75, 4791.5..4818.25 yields 2.01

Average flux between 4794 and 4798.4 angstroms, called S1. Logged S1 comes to 17.7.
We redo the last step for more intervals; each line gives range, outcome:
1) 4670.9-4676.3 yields 15.5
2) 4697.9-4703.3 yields 13.1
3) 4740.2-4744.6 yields 11.2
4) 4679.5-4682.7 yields 13.7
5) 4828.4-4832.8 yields 34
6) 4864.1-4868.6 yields 38.8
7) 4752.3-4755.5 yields 12.3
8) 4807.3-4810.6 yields 25.5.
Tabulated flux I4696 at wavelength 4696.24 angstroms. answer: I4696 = 13.82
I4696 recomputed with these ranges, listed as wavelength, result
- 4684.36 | 13.45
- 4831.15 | 34.11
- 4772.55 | 14.91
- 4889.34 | 41.84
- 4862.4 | 38.35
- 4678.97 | 14.42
